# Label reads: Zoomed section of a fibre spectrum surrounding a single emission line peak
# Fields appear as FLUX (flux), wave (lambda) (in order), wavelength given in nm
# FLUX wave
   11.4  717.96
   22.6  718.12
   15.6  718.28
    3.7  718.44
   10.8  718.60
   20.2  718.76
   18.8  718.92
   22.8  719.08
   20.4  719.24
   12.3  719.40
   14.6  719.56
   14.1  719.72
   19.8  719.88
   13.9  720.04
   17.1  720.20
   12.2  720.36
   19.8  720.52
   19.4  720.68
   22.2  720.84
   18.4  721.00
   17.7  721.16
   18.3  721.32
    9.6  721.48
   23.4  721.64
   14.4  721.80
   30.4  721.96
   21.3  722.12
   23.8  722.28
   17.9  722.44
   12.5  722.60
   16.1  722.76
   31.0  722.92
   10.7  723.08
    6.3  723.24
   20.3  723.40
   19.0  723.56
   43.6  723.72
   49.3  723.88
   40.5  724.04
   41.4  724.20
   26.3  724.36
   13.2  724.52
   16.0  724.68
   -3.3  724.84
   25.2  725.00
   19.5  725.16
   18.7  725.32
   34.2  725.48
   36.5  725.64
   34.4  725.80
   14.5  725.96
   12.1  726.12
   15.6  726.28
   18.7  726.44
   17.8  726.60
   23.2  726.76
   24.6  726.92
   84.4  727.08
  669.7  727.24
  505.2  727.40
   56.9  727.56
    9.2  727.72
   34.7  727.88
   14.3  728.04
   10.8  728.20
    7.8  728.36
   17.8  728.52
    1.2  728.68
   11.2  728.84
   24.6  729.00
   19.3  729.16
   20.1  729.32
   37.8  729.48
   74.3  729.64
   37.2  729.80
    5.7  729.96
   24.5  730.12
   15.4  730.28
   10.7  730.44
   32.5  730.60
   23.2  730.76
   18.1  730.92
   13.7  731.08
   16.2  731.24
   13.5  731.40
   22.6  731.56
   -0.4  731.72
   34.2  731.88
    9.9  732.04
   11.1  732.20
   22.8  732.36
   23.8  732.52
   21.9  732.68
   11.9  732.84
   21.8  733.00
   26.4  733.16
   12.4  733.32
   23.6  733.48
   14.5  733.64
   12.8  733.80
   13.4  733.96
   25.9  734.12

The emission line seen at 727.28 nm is H-alpha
